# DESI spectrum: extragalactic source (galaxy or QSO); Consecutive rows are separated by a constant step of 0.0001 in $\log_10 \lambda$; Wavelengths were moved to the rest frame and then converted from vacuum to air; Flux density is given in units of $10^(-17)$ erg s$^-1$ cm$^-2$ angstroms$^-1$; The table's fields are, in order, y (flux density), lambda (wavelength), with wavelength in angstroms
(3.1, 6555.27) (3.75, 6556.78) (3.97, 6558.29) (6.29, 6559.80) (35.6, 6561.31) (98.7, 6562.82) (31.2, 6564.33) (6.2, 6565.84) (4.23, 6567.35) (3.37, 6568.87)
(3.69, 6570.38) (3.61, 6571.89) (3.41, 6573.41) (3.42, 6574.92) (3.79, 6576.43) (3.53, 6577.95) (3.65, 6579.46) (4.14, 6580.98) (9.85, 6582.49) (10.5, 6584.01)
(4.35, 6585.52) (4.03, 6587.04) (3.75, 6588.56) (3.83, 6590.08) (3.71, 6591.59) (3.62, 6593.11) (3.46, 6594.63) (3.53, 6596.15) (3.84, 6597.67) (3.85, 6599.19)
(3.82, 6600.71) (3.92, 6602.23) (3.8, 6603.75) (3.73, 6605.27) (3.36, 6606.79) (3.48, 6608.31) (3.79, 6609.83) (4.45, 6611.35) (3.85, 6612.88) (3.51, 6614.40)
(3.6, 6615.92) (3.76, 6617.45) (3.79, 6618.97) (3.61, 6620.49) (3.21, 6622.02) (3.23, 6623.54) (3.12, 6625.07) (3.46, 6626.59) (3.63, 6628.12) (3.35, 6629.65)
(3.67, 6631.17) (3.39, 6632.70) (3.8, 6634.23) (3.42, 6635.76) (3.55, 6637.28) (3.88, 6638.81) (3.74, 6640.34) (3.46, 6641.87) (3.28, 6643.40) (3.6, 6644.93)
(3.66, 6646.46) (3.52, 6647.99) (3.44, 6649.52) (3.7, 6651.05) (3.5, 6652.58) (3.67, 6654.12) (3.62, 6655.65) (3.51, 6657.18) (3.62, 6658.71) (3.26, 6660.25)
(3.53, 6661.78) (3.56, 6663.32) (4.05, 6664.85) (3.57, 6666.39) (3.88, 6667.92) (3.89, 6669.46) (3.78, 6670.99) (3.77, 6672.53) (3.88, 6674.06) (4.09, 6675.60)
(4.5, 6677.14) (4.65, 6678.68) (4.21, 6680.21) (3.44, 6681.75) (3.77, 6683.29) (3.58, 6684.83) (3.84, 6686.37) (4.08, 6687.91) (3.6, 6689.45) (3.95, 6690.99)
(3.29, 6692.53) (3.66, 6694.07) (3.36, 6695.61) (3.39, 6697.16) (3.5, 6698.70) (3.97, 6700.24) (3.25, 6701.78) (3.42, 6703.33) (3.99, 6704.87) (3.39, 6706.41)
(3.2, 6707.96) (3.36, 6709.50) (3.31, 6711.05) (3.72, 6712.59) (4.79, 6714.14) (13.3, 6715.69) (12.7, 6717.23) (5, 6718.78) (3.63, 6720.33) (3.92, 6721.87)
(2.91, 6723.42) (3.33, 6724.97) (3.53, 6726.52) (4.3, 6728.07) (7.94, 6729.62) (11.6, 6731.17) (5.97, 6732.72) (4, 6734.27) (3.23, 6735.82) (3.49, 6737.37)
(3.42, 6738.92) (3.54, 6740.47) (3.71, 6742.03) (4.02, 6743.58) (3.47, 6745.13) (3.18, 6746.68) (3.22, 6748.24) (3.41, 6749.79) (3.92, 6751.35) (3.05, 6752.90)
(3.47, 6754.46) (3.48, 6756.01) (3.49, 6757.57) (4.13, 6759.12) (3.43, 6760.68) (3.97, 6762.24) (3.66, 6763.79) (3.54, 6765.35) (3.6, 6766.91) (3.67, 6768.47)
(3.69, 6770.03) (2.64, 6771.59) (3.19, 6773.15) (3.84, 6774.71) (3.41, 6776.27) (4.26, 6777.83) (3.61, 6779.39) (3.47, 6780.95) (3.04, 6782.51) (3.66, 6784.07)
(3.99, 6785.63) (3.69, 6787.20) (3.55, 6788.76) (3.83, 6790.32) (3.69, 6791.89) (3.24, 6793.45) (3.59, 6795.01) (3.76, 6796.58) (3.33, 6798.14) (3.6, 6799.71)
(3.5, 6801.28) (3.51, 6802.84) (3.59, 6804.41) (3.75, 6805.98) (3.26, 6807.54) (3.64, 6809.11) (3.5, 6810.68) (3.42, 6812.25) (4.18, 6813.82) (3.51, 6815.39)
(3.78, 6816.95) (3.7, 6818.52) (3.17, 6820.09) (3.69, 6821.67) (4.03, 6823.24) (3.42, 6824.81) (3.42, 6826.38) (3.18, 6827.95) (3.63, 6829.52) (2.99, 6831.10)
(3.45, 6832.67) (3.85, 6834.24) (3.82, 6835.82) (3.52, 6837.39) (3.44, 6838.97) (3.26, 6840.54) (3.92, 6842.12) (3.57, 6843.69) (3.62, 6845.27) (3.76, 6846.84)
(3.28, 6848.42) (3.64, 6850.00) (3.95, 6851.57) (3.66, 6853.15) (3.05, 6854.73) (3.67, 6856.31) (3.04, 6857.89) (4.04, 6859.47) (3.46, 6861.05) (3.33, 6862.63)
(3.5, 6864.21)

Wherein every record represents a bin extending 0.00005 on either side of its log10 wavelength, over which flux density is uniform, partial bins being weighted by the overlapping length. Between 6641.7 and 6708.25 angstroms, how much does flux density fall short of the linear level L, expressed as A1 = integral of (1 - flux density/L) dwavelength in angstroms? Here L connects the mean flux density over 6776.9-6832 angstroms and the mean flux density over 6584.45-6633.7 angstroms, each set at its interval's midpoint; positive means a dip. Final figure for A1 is -0.3 angstroms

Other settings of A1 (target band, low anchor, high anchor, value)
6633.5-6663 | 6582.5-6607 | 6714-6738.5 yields 8.4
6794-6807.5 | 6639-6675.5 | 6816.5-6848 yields 0.1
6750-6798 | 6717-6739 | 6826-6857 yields 9.6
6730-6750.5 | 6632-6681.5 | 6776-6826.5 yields -4.2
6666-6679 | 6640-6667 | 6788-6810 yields -1.5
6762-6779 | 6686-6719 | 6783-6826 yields 1.5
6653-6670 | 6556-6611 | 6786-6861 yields 8.0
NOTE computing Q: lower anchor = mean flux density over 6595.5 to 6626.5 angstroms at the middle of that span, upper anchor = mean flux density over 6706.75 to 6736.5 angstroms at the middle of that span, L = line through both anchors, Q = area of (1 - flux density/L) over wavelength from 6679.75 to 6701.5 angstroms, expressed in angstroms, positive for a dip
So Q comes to 5.6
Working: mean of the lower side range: 3.66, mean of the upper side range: 5.44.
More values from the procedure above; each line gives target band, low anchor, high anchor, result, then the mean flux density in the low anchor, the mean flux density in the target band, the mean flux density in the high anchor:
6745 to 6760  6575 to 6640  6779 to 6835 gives 0.8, 3.98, 3.48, 3.56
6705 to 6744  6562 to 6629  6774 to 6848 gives -0.9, 6.83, 5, 3.59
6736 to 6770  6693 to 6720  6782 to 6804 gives 4.5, 4.75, 3.56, 3.58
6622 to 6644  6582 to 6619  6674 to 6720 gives 4.2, 4.25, 3.49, 4.41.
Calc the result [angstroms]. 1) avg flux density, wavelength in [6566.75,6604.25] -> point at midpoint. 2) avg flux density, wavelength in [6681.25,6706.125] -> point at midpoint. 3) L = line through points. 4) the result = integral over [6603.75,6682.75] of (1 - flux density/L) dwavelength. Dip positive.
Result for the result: 5.0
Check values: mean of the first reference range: 4.27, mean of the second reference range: 3.63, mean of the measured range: 3.67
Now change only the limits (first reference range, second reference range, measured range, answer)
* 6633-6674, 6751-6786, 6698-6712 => 0.4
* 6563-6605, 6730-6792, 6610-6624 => 5.5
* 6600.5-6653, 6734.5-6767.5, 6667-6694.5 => -2.3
